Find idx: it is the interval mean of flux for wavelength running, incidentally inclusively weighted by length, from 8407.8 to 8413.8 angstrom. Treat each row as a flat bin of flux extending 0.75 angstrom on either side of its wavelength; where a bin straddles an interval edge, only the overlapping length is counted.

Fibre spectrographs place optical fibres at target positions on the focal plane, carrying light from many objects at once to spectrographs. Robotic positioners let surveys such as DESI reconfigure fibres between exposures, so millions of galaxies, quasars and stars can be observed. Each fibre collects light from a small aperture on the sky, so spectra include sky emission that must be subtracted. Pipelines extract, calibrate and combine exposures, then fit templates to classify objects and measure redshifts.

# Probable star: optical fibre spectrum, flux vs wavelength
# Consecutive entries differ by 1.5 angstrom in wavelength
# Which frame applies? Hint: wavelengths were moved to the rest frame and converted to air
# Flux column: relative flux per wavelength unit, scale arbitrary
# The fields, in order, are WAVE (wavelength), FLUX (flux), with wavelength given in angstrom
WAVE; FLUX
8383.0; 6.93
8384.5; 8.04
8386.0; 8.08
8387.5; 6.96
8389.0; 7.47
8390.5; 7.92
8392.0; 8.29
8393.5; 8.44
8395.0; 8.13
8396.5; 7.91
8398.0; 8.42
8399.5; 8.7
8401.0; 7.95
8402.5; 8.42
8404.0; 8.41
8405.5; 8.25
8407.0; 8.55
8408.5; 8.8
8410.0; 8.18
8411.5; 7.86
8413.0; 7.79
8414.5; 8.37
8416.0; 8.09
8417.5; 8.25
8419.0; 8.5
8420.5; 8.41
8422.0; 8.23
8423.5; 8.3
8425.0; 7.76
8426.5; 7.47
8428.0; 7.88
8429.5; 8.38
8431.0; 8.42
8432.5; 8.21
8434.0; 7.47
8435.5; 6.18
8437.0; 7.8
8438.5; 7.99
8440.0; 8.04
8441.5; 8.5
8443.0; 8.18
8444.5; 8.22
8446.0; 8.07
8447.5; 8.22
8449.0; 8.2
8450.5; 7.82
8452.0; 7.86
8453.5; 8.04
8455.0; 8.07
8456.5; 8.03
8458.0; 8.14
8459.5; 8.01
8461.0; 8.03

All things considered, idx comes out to 8.15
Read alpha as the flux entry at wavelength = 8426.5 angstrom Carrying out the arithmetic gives 7.47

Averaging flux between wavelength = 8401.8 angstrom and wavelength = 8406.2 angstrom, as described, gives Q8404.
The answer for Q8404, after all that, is 8.36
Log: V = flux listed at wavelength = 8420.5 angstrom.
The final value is 8.41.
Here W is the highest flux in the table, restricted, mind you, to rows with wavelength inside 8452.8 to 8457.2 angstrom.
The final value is 8.07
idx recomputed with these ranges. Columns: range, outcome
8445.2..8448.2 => 8.15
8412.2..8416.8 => 8.08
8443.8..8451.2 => 8.11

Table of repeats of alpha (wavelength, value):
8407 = 8.55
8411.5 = 7.86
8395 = 8.13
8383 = 6.93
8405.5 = 8.25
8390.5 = 7.92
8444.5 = 8.22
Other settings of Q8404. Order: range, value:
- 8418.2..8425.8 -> 8.24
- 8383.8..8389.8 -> 7.64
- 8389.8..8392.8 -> 8.11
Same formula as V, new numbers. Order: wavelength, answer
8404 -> 8.41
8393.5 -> 8.44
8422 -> 8.23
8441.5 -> 8.5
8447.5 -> 8.22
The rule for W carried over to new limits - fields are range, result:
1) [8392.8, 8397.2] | 8.44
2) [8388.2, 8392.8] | 8.29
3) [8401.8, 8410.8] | 8.8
